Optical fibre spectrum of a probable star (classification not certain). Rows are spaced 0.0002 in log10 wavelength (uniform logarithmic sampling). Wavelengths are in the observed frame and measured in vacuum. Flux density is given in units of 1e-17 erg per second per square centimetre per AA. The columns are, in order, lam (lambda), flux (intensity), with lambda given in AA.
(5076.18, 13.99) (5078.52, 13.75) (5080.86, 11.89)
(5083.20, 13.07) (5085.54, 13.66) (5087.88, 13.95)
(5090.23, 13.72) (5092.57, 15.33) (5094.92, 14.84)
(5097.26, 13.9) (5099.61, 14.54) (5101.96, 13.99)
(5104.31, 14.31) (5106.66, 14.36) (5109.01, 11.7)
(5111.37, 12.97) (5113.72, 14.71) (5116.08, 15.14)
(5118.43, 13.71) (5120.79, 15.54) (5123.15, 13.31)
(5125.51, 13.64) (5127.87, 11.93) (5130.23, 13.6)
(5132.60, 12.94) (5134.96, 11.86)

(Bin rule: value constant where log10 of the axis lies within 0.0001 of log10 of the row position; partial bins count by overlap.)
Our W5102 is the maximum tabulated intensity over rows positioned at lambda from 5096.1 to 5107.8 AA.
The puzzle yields 14.54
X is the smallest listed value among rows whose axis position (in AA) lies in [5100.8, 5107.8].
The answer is 13.99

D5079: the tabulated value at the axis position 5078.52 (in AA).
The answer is 13.75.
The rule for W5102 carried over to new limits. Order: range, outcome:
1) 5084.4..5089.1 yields 13.95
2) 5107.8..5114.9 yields 14.71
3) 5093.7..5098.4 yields 14.84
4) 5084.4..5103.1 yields 15.33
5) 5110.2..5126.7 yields 15.54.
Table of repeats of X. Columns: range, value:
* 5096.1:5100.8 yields 13.9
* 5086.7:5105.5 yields 13.72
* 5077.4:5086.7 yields 11.89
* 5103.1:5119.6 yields 11.7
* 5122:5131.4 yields 11.93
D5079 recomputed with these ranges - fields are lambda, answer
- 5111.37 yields 12.97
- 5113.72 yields 14.71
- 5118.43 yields 13.71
